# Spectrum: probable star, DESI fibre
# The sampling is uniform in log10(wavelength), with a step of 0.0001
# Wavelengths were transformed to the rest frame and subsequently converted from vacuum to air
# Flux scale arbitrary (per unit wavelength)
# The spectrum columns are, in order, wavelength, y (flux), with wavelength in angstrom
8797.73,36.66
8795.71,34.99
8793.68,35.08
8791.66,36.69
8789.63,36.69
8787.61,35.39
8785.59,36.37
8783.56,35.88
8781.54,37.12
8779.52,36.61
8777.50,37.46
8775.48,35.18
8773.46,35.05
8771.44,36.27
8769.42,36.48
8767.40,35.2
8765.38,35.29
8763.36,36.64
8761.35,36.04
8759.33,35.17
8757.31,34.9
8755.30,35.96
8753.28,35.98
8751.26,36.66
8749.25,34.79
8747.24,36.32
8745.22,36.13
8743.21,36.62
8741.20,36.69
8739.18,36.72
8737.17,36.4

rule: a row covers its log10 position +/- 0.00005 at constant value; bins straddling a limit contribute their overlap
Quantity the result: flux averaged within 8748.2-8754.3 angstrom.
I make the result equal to 35.8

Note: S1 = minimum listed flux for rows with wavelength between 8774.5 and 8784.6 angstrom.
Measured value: 35.18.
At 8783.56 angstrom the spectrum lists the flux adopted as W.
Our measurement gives 35.88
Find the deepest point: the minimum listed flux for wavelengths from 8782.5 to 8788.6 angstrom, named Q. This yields 35.39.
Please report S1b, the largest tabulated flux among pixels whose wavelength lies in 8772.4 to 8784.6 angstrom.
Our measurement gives 37.46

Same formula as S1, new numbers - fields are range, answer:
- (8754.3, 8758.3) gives 34.9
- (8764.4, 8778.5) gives 35.05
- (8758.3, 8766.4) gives 35.17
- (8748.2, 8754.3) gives 34.79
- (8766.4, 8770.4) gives 35.2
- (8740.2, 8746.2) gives 36.13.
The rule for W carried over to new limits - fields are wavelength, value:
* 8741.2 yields 36.69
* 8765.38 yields 35.29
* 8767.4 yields 35.2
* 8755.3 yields 35.96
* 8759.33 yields 35.17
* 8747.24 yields 36.32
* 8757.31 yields 34.9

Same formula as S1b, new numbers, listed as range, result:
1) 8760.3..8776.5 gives 36.64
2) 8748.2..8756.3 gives 36.66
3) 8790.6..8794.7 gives 36.69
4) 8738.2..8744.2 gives 36.72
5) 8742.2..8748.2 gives 36.62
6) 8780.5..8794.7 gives 37.12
